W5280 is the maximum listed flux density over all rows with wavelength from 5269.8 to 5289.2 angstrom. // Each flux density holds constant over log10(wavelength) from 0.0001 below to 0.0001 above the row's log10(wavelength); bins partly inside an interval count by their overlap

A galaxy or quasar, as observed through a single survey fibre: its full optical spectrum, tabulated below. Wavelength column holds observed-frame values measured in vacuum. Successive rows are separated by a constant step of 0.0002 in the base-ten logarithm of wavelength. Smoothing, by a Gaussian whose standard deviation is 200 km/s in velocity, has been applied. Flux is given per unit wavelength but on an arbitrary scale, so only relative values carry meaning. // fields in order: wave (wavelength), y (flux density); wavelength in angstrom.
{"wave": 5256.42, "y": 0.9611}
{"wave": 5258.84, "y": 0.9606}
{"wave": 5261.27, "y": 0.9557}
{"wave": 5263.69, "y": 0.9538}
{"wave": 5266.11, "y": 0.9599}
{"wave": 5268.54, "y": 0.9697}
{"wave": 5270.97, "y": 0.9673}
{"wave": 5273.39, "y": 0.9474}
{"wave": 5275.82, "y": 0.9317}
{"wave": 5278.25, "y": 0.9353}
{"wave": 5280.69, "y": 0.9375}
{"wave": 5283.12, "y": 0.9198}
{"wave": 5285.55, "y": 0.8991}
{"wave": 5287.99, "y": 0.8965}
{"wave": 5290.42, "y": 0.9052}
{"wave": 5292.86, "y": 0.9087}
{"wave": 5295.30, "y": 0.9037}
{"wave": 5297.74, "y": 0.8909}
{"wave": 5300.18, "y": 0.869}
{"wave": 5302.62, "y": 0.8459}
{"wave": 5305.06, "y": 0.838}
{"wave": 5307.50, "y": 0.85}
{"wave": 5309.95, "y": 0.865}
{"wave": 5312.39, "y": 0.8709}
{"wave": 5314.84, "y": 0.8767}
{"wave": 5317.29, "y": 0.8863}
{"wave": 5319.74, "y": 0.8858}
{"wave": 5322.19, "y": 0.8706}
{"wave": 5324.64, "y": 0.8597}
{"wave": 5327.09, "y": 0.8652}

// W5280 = 0.9673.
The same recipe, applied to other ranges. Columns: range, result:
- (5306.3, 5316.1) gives 0.8767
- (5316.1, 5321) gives 0.8863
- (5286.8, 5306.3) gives 0.9087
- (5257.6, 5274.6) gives 0.9697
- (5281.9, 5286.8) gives 0.9198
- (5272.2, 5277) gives 0.9474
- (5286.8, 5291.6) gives 0.9052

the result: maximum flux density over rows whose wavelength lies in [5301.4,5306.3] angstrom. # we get 0.8459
